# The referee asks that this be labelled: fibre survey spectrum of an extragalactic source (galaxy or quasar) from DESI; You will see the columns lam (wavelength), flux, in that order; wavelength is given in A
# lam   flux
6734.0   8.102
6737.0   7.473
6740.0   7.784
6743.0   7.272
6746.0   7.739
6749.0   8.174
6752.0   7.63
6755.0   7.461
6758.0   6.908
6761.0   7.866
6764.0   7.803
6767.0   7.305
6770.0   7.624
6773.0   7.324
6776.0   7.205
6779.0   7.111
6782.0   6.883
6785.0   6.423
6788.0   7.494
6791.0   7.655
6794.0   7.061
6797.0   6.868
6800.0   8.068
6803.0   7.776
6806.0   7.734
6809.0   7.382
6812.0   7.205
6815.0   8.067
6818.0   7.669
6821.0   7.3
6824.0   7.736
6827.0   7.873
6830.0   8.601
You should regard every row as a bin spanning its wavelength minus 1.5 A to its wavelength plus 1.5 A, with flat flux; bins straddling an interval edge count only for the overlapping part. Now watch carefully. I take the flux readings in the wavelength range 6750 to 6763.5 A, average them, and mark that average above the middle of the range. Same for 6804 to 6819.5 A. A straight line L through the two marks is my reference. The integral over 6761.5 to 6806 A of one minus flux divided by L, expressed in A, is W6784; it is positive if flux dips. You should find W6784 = 1.2 A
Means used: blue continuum 7.52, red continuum 7.62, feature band 7.35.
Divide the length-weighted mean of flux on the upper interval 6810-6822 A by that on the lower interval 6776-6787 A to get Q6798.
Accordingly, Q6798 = 1.10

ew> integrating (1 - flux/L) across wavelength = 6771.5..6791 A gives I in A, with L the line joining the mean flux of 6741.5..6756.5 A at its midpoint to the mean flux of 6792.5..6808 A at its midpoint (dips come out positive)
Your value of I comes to 1.13 A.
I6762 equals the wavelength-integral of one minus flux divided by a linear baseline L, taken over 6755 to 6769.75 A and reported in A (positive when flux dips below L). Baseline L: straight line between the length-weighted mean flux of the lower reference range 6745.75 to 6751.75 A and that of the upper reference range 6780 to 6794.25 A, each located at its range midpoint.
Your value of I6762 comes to 0.3 A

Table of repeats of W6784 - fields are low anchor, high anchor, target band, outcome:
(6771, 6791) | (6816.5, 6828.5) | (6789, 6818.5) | -0.5 A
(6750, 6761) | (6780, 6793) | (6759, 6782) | -0.4 A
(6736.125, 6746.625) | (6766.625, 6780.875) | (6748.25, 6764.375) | -0.4 A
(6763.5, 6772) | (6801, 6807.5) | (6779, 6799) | 1.5 A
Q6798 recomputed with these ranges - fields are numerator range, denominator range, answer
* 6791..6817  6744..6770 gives 0.99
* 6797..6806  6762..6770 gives 1.02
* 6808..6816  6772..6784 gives 1.06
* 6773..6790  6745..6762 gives 0.93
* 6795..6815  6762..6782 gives 1.02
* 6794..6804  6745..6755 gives 0.96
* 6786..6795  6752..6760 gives 1.01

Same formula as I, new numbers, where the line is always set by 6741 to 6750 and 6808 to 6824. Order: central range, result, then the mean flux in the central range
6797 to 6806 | -0.2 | 7.71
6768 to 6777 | 0.3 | 7.39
